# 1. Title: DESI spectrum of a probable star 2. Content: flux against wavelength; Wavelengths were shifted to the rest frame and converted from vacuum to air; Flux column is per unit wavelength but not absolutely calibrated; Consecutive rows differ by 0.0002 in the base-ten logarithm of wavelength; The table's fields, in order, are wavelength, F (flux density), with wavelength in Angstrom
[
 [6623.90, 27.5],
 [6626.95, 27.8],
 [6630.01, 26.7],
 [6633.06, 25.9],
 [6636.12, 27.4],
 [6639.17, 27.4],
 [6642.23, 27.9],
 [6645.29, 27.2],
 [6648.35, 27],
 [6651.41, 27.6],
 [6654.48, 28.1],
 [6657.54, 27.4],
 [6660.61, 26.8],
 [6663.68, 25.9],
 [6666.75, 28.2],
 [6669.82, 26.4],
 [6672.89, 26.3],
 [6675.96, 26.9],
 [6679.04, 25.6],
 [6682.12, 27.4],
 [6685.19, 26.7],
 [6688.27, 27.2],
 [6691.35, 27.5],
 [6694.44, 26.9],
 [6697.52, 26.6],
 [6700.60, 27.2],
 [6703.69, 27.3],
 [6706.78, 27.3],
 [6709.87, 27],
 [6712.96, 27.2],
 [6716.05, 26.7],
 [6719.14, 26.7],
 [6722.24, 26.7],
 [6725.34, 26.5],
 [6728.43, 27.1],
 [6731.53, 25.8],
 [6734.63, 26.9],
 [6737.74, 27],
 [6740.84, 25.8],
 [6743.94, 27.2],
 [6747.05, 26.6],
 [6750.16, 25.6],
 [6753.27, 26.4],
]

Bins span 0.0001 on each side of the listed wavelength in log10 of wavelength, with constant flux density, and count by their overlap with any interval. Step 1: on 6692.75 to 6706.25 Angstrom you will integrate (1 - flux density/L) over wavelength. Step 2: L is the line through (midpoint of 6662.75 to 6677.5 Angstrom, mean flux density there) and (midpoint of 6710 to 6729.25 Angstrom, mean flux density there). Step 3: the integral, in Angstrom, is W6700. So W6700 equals -0.1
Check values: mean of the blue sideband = 26.8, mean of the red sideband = 26.8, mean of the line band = 27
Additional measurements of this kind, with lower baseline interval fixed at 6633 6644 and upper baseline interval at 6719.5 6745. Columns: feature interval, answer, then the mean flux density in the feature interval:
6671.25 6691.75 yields 0.2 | 26.8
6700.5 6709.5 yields -0.1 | 27.2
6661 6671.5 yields 0.1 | 26.8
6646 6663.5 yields 0.0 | 27.3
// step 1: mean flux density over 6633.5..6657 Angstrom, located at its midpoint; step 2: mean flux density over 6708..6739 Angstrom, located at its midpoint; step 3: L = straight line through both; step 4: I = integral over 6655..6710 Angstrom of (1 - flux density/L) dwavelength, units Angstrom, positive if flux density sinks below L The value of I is 0.3 Angstrom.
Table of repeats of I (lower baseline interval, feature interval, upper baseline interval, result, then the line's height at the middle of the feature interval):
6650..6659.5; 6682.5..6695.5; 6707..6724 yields 0.1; 27.2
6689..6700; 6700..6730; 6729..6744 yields -0.2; 26.8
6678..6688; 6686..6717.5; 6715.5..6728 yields -0.5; 26.7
